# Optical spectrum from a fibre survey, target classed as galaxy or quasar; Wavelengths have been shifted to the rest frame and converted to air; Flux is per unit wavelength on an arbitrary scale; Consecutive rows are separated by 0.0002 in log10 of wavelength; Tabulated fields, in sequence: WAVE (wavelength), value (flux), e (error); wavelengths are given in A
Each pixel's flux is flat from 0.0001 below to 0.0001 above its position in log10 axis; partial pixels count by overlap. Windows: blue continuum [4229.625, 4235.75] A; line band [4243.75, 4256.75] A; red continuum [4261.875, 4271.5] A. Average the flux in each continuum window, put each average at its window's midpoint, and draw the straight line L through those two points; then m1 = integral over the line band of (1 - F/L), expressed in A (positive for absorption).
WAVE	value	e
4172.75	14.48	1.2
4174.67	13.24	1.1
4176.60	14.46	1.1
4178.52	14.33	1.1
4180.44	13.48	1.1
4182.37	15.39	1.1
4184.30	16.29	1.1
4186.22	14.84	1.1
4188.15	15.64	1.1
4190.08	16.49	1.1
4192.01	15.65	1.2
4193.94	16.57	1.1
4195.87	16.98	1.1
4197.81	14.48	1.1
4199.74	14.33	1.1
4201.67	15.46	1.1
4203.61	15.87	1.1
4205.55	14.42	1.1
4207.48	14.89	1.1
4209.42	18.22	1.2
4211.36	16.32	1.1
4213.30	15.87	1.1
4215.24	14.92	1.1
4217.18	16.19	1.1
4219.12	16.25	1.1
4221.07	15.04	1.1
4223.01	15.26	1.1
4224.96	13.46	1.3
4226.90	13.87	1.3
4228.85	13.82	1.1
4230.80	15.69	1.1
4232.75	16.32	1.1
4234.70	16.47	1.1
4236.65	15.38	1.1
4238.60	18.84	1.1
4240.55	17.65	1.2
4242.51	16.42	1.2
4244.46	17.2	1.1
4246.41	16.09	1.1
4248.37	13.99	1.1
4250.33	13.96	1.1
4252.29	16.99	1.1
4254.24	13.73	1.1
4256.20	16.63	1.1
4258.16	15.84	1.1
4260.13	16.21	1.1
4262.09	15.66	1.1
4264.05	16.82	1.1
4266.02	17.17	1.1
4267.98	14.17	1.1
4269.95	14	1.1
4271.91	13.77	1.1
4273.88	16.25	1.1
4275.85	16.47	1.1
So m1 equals 0.3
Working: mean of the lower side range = 16.1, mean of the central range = 15.4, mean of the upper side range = 15.5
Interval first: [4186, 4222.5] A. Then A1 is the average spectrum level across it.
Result 15.7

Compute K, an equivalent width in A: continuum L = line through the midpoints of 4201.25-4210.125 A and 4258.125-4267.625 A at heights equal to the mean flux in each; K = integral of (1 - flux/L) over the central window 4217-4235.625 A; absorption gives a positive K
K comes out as 0.83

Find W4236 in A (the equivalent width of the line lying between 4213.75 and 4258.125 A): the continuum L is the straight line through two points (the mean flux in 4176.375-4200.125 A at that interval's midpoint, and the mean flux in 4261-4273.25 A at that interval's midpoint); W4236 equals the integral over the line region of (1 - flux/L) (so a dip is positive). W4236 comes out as -0.9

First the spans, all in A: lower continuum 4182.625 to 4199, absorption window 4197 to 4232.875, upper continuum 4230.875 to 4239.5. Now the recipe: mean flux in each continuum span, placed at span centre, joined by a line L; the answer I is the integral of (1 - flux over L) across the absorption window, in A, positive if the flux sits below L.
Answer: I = 2.16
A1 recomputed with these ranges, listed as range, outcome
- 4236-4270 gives 16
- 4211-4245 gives 15.8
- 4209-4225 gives 15.8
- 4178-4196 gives 15.5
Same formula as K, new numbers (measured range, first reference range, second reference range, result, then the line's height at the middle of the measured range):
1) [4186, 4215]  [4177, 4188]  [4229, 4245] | -0.5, 15.5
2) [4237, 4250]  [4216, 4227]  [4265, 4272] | -1.3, 15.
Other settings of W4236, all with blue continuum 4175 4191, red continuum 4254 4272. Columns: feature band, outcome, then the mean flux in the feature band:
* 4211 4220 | -0.37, 15.9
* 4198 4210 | -0.16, 15.4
